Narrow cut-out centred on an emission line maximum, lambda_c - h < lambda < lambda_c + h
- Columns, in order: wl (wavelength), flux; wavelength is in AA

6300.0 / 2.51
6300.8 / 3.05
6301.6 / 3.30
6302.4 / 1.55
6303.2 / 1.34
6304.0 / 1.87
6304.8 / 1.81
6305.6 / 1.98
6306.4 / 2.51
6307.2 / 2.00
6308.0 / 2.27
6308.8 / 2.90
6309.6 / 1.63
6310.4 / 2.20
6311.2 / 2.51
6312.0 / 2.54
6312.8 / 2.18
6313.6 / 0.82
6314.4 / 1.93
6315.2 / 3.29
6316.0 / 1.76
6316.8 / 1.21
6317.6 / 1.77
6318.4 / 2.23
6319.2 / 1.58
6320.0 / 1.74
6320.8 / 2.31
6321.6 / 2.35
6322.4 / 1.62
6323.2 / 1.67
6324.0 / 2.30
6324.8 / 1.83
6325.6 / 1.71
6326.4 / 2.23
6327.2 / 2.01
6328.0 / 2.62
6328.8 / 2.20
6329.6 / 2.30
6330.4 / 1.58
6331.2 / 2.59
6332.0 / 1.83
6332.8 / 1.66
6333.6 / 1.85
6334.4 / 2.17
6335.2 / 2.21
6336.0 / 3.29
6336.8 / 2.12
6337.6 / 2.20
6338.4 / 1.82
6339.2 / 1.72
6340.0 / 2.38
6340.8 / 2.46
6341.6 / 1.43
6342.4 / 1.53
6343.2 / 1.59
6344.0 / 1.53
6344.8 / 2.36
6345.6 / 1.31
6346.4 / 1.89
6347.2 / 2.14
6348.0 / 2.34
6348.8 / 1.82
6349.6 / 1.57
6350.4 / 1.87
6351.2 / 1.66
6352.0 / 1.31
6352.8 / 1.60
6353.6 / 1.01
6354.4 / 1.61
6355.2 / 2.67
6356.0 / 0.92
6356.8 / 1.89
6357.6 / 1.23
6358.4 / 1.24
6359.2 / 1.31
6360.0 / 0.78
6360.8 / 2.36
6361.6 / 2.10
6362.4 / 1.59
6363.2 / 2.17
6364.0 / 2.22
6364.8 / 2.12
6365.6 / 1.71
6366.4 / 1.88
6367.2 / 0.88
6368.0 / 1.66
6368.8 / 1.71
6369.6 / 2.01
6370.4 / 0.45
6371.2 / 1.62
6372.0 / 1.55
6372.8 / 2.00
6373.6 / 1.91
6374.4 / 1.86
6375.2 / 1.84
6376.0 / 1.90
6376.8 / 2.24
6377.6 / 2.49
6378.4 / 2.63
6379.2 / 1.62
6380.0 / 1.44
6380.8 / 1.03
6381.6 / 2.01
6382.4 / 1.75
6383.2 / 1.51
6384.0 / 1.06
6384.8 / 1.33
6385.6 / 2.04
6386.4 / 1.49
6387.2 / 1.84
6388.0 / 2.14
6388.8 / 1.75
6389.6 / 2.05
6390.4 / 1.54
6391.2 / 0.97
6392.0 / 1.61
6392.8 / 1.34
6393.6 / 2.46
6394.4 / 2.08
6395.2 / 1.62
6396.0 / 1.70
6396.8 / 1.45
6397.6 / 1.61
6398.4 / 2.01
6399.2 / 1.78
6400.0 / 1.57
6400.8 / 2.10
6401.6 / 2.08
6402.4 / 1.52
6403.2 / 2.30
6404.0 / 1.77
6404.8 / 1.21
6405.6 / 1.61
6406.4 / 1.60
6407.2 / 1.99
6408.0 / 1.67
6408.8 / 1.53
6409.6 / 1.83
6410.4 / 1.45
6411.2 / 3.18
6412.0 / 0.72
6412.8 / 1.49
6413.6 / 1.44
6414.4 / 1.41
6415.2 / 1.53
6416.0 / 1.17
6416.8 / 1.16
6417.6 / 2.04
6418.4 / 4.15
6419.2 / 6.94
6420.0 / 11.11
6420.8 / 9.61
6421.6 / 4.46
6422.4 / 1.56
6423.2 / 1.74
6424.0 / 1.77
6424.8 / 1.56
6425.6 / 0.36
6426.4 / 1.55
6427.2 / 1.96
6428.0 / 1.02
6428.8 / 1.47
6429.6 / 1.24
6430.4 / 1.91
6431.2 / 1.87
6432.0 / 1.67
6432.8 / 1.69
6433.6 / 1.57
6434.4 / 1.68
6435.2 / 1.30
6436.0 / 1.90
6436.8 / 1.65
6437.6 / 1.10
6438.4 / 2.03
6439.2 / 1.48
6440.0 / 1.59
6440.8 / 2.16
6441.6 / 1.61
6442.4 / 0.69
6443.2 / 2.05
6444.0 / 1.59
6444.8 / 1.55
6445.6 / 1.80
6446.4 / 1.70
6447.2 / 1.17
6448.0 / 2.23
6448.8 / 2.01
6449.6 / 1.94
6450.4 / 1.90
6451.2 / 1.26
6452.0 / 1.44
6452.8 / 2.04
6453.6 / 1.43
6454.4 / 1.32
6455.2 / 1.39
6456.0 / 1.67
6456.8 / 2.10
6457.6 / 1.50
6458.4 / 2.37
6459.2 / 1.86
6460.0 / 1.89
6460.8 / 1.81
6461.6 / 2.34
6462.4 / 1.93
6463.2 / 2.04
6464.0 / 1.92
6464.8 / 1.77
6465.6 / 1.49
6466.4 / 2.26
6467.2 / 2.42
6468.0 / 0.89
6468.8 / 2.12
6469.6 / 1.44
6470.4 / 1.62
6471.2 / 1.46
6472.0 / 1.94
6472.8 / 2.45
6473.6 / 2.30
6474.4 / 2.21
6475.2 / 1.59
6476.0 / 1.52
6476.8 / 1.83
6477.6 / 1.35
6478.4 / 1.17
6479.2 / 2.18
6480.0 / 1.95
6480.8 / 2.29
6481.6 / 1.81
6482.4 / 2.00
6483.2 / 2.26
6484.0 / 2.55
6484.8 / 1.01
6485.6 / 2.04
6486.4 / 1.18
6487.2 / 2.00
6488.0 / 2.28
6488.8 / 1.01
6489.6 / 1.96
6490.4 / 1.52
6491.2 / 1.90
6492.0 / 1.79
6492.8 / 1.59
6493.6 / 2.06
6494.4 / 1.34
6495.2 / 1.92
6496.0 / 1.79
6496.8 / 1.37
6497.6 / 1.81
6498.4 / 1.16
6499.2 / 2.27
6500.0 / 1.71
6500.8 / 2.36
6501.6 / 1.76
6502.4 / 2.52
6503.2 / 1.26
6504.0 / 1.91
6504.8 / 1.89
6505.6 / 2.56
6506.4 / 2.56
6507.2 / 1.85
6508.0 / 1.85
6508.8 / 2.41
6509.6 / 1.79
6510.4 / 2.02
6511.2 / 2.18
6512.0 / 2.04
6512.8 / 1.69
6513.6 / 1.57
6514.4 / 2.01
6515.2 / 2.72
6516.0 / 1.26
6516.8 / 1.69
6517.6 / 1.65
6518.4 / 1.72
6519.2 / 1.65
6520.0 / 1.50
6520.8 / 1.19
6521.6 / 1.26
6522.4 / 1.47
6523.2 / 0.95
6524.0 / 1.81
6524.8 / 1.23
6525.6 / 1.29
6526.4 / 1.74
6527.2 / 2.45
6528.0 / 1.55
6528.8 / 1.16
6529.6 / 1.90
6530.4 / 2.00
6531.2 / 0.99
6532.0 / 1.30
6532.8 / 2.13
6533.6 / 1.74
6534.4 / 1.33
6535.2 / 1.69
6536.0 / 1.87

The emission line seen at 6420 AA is Hbeta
